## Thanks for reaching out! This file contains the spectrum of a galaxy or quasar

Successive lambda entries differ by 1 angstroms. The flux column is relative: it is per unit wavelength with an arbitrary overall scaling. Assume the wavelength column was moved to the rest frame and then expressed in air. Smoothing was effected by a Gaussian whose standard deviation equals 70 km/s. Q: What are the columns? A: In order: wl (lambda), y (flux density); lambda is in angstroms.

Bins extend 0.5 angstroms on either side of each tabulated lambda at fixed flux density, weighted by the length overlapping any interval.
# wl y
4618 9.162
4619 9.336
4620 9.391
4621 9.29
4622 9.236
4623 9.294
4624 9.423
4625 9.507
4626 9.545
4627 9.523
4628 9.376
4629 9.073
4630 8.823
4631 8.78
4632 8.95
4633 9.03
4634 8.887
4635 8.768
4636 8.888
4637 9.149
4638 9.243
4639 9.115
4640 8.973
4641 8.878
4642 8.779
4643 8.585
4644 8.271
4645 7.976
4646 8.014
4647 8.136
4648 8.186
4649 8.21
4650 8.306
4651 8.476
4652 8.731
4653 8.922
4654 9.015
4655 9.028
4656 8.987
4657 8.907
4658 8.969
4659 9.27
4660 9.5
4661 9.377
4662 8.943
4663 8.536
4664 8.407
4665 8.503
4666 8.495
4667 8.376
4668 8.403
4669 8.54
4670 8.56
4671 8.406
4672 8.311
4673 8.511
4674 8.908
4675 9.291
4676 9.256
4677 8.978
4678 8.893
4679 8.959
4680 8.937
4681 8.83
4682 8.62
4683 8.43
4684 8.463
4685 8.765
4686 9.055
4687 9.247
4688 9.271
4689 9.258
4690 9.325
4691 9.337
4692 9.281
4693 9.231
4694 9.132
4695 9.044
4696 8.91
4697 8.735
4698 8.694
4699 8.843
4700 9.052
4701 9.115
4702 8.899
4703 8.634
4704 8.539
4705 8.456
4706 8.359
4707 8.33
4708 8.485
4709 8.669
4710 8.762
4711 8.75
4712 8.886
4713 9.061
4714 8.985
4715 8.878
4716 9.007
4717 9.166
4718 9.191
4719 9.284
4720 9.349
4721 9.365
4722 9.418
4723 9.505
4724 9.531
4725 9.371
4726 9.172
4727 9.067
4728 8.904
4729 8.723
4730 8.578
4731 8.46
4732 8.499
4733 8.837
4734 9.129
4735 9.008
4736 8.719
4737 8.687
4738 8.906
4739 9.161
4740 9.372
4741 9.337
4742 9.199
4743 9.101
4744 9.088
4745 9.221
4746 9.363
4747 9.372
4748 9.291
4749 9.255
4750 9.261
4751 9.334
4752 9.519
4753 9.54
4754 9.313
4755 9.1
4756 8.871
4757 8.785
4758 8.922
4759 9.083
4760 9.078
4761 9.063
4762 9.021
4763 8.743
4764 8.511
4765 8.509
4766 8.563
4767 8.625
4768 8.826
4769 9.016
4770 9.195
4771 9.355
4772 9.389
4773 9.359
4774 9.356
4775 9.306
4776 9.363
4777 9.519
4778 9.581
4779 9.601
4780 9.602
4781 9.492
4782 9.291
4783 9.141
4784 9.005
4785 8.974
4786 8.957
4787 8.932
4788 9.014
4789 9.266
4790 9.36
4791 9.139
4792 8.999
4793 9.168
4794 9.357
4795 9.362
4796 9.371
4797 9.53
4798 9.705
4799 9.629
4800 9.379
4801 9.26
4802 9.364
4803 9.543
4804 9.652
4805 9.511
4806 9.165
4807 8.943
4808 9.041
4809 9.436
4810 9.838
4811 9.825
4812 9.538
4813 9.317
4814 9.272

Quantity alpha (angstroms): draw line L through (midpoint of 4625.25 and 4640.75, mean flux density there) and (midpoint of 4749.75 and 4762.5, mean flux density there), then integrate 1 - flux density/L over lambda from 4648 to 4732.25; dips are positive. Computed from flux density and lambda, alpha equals 2.15 angstroms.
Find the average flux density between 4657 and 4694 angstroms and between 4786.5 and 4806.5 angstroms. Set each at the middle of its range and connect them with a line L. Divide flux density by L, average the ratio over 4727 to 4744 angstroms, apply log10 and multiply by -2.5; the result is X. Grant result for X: 0.022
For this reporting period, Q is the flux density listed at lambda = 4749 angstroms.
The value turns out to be 9.255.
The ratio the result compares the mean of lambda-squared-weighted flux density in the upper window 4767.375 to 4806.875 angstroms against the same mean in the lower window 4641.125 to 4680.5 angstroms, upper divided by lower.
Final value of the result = 1.13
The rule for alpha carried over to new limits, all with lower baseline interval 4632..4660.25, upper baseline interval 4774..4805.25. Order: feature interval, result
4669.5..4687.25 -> 0.18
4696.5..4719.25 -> 0.49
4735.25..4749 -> 0.00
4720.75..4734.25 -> 0.07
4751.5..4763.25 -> 0.14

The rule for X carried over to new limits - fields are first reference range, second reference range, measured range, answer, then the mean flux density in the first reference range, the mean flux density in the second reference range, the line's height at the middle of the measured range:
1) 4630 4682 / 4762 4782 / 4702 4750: 0.001 mag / 8.75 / 9.15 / 8.99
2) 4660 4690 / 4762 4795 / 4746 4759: -0.019 mag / 8.8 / 9.14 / 9.06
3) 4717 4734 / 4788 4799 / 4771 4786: -0.008 mag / 9.08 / 9.33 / 9.27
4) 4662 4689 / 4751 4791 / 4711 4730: -0.025 mag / 8.74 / 9.13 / 8.93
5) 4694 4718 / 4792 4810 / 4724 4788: 0.001 mag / 8.81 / 9.38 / 9.11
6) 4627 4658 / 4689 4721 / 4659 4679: 0.008 mag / 8.76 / 8.93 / 8.83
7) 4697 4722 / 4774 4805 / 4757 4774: 0.028 mag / 8.87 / 9.33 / 9.19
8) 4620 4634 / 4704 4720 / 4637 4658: 0.057 mag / 9.21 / 8.83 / 9.12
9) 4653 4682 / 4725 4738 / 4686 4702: -0.032 mag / 8.82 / 8.84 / 8.83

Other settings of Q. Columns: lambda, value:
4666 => 8.495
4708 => 8.485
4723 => 9.505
